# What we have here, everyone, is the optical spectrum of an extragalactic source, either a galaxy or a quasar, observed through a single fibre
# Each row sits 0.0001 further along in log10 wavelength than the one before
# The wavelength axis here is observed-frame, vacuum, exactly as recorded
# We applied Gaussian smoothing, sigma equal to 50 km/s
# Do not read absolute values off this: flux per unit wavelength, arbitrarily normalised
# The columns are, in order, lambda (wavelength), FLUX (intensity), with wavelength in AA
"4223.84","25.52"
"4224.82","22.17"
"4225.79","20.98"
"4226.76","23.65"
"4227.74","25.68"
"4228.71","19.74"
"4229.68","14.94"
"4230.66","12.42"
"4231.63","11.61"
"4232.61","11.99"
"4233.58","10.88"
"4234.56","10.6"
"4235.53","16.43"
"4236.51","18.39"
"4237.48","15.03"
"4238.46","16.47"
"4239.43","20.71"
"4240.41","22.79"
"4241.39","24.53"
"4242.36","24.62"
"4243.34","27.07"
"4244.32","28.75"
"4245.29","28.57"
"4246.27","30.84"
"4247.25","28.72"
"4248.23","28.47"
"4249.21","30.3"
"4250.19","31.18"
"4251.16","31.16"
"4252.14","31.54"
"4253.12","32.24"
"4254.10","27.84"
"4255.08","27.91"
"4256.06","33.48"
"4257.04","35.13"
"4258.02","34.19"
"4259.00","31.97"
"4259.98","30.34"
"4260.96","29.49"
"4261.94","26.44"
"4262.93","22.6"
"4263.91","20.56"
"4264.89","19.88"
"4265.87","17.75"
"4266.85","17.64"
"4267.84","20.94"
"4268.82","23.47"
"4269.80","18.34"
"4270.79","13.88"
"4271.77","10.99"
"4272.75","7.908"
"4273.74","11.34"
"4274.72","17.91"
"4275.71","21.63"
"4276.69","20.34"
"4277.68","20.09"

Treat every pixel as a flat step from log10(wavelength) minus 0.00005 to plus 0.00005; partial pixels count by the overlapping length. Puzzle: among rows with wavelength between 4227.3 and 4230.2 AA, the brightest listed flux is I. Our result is 25.68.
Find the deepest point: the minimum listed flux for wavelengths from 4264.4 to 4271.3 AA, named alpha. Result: 13.88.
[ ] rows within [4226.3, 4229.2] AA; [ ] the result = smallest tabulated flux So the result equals 19.74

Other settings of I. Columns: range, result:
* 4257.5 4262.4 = 34.19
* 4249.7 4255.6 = 32.24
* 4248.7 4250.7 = 31.18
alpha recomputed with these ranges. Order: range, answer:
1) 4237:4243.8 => 15.03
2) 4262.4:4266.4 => 17.75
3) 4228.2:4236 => 10.6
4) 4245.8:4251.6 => 28.47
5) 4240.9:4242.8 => 24.53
